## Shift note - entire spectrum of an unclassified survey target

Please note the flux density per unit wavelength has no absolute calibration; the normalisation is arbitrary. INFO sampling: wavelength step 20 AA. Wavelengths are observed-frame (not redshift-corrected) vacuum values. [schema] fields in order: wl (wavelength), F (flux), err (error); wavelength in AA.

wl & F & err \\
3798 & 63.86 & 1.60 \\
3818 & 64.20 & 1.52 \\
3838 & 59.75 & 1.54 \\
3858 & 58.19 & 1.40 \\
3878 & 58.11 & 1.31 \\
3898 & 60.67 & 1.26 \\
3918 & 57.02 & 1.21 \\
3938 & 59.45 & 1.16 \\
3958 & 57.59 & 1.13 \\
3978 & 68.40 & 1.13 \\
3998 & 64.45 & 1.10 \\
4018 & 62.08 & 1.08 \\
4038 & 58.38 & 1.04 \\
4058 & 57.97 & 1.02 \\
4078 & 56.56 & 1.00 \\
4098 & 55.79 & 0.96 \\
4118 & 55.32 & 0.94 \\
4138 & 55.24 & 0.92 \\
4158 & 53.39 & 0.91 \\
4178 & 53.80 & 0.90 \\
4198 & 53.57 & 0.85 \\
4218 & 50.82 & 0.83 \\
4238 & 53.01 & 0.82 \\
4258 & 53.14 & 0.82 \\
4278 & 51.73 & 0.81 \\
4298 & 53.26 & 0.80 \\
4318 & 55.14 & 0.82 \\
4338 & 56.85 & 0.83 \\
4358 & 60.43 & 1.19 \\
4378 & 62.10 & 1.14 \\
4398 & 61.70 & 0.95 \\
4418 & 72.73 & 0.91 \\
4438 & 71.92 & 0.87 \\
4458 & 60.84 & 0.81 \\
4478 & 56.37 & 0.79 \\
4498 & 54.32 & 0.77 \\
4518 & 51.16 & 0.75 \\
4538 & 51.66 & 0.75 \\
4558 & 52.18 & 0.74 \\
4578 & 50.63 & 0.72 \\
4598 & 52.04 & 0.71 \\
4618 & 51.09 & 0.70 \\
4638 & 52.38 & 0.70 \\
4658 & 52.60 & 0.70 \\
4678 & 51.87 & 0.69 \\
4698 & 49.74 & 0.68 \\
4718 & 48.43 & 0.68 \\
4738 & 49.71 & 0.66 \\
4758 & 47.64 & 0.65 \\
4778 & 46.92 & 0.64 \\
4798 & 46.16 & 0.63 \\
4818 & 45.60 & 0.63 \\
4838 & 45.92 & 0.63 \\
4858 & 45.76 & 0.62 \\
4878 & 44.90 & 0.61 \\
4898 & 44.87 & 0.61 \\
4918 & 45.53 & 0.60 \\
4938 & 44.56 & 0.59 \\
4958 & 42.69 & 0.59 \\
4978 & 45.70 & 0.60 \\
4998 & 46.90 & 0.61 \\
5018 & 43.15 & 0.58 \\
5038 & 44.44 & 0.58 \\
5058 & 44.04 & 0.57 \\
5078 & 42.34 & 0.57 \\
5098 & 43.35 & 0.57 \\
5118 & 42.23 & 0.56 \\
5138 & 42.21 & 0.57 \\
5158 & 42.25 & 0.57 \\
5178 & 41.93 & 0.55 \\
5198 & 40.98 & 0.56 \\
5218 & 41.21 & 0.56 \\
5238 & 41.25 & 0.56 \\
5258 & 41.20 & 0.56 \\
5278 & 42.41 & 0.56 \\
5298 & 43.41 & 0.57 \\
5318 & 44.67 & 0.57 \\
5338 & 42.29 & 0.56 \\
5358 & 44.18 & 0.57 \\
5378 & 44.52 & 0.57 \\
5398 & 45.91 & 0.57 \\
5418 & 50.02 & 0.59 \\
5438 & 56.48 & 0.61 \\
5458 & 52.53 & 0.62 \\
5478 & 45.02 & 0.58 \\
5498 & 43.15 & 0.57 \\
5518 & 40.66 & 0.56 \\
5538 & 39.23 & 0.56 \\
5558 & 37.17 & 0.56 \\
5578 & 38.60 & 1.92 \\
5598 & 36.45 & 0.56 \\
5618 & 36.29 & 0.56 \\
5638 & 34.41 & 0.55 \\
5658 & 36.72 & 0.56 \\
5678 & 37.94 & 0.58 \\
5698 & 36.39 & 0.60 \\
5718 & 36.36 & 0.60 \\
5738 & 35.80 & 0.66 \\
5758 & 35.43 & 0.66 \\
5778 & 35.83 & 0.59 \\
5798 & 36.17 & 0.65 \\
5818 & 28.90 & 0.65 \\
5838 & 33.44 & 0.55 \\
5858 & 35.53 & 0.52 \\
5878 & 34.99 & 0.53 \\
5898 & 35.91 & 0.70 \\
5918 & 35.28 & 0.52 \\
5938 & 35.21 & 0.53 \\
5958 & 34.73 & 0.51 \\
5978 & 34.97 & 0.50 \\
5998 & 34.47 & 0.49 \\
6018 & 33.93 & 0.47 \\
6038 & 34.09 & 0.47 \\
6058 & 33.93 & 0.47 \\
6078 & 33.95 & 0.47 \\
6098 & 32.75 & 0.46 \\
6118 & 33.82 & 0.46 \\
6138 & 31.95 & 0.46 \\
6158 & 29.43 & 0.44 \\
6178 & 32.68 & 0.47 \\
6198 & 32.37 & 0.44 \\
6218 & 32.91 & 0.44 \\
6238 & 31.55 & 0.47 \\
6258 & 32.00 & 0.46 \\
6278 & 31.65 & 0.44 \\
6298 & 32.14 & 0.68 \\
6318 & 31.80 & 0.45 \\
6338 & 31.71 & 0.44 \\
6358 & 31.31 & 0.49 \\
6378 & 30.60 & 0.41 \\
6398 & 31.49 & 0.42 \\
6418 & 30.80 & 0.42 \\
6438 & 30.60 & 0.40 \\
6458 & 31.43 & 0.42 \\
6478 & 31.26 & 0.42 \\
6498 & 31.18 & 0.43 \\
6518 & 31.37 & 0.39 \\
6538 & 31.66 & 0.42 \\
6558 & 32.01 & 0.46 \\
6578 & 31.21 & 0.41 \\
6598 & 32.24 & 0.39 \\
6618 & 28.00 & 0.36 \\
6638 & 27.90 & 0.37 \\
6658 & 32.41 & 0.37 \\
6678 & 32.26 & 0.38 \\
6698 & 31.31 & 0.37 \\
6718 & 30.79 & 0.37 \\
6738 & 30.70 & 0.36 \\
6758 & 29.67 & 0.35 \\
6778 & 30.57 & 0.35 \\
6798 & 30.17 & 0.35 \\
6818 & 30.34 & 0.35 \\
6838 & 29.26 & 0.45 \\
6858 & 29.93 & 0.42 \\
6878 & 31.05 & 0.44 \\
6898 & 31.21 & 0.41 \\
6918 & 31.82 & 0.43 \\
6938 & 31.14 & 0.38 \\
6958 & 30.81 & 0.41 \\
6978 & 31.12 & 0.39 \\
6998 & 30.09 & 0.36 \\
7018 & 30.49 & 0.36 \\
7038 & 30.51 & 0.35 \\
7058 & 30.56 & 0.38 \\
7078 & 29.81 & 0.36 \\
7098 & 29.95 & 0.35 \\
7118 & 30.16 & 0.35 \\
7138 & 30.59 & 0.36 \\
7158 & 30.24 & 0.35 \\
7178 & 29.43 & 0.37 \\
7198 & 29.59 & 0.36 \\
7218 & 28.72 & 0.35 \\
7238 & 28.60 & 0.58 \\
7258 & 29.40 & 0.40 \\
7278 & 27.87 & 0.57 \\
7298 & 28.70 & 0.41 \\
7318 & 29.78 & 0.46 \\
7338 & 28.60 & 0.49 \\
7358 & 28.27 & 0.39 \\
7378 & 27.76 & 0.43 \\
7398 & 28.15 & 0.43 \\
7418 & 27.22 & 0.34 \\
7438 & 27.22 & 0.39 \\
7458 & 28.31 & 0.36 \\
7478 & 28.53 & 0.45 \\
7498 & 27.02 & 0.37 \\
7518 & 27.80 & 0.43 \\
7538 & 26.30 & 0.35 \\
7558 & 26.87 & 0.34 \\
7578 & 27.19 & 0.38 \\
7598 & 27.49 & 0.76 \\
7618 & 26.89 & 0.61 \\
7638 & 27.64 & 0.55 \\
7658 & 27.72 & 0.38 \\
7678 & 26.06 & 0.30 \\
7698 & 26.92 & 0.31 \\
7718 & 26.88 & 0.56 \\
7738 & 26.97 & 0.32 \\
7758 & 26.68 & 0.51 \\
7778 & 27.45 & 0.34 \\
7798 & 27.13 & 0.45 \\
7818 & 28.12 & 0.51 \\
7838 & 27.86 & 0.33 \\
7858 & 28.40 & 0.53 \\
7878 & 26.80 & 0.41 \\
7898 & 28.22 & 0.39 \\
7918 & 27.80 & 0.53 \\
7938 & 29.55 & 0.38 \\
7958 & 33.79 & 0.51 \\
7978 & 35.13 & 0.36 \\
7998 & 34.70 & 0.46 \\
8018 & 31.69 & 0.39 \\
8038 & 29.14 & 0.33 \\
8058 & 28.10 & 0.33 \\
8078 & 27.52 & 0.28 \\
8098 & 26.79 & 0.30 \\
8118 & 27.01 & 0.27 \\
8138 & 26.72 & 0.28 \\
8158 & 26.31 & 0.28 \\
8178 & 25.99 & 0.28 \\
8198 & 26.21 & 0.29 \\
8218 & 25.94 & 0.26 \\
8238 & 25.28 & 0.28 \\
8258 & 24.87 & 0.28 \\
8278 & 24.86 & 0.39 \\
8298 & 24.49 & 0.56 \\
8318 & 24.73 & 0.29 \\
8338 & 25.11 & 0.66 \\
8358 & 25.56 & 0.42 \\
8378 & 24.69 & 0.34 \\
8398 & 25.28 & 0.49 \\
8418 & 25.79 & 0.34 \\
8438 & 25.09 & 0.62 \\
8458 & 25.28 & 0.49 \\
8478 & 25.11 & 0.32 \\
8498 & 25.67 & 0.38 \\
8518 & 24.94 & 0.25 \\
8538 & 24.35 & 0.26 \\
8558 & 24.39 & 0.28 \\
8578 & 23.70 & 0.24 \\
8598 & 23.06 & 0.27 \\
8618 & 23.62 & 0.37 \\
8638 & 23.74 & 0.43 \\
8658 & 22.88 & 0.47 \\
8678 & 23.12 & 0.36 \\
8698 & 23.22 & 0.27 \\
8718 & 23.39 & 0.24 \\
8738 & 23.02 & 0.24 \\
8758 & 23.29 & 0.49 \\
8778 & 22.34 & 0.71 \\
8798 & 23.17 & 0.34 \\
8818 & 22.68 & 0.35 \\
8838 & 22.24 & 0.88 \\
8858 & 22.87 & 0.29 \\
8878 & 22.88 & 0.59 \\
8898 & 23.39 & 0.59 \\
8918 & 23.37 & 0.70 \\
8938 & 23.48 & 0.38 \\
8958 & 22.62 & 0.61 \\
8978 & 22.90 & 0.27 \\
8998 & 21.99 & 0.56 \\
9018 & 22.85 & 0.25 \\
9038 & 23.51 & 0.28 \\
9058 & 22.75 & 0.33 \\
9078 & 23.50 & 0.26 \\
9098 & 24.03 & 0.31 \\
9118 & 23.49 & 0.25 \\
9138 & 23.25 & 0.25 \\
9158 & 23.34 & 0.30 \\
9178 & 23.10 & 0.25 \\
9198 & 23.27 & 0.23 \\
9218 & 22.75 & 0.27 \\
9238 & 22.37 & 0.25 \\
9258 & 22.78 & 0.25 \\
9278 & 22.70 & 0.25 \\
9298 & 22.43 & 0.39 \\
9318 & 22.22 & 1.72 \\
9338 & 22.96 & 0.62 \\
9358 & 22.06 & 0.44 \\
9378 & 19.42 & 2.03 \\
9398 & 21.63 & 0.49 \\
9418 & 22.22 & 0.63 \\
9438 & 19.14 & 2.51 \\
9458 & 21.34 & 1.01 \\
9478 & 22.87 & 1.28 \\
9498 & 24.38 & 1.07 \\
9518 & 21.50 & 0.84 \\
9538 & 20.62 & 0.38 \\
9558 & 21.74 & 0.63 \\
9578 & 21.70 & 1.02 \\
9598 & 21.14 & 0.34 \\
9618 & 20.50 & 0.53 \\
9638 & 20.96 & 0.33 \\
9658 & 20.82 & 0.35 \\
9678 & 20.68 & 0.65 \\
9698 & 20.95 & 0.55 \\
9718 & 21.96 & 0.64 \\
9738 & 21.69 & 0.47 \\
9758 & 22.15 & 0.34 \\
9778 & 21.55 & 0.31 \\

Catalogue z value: 1.854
